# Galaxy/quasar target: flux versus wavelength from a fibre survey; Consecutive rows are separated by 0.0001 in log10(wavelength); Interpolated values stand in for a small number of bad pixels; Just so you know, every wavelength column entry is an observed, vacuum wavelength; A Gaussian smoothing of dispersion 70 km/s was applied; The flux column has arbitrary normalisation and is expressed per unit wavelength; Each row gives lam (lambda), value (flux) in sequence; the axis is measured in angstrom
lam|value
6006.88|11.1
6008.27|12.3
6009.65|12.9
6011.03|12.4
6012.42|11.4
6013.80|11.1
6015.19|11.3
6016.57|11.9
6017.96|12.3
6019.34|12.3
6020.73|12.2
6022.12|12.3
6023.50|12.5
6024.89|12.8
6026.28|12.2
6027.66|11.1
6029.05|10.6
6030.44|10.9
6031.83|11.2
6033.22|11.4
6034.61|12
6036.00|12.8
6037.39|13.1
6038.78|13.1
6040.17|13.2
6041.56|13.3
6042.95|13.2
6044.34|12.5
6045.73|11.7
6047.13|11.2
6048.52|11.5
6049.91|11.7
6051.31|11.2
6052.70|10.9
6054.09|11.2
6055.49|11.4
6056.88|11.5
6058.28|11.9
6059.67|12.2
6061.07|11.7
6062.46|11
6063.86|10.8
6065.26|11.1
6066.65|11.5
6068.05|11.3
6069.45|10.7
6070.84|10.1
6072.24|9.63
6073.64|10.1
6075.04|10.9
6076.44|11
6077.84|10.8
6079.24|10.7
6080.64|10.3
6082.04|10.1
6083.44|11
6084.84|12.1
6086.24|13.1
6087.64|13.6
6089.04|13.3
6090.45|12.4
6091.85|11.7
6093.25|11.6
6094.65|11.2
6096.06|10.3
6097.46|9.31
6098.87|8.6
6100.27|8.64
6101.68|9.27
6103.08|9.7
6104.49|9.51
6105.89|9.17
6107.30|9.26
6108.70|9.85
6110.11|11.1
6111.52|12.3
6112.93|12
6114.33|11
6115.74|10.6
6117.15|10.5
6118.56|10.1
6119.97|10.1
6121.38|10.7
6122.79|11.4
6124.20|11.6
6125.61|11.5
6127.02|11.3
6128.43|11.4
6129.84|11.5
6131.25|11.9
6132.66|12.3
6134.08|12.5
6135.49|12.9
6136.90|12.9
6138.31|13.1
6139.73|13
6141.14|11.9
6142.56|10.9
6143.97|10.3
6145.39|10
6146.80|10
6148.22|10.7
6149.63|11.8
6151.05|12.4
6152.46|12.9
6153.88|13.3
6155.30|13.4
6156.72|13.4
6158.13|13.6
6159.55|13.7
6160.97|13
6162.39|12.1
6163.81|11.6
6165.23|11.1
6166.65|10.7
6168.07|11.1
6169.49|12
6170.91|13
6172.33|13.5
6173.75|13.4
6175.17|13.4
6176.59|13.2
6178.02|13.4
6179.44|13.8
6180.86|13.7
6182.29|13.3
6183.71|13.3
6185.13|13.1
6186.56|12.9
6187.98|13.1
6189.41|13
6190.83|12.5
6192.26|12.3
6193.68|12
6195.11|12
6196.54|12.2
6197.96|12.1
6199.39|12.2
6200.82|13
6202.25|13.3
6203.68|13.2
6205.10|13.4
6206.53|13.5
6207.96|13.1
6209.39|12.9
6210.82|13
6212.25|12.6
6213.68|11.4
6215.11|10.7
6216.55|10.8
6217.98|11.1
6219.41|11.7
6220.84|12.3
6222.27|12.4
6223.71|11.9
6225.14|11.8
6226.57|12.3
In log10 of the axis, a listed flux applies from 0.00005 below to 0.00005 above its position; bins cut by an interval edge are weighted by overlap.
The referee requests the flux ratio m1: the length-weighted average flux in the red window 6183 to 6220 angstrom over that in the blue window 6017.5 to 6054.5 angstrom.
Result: 1.0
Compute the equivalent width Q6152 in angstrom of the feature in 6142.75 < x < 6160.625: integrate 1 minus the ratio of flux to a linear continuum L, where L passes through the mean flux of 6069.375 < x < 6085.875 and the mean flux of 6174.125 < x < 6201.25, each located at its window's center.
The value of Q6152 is 0.1 angstrom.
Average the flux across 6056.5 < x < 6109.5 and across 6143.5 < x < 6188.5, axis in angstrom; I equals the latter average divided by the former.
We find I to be 1.16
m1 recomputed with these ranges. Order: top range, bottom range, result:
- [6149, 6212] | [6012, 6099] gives 1.11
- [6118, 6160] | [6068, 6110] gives 1.12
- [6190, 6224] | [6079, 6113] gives 1.14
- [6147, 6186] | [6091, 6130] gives 1.21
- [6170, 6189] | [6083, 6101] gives 1.18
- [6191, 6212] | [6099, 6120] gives 1.25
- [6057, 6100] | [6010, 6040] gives 0.93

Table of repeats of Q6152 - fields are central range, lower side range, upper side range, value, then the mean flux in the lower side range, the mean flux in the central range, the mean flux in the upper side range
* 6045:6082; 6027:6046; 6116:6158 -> 3.03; 12.2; 11.1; 11.7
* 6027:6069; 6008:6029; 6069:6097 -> -0.28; 12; 11.7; 11.2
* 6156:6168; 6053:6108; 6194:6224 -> -0.56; 10.9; 12.3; 12.3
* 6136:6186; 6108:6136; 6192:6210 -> -1.86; 11.3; 12.5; 12.7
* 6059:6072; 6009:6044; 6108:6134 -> 0.73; 12.1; 11.1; 11.2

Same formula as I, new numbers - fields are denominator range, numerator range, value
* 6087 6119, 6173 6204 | 1.21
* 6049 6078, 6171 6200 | 1.17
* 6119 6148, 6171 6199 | 1.12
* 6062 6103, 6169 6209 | 1.19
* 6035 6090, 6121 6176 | 1.04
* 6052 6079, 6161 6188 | 1.15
